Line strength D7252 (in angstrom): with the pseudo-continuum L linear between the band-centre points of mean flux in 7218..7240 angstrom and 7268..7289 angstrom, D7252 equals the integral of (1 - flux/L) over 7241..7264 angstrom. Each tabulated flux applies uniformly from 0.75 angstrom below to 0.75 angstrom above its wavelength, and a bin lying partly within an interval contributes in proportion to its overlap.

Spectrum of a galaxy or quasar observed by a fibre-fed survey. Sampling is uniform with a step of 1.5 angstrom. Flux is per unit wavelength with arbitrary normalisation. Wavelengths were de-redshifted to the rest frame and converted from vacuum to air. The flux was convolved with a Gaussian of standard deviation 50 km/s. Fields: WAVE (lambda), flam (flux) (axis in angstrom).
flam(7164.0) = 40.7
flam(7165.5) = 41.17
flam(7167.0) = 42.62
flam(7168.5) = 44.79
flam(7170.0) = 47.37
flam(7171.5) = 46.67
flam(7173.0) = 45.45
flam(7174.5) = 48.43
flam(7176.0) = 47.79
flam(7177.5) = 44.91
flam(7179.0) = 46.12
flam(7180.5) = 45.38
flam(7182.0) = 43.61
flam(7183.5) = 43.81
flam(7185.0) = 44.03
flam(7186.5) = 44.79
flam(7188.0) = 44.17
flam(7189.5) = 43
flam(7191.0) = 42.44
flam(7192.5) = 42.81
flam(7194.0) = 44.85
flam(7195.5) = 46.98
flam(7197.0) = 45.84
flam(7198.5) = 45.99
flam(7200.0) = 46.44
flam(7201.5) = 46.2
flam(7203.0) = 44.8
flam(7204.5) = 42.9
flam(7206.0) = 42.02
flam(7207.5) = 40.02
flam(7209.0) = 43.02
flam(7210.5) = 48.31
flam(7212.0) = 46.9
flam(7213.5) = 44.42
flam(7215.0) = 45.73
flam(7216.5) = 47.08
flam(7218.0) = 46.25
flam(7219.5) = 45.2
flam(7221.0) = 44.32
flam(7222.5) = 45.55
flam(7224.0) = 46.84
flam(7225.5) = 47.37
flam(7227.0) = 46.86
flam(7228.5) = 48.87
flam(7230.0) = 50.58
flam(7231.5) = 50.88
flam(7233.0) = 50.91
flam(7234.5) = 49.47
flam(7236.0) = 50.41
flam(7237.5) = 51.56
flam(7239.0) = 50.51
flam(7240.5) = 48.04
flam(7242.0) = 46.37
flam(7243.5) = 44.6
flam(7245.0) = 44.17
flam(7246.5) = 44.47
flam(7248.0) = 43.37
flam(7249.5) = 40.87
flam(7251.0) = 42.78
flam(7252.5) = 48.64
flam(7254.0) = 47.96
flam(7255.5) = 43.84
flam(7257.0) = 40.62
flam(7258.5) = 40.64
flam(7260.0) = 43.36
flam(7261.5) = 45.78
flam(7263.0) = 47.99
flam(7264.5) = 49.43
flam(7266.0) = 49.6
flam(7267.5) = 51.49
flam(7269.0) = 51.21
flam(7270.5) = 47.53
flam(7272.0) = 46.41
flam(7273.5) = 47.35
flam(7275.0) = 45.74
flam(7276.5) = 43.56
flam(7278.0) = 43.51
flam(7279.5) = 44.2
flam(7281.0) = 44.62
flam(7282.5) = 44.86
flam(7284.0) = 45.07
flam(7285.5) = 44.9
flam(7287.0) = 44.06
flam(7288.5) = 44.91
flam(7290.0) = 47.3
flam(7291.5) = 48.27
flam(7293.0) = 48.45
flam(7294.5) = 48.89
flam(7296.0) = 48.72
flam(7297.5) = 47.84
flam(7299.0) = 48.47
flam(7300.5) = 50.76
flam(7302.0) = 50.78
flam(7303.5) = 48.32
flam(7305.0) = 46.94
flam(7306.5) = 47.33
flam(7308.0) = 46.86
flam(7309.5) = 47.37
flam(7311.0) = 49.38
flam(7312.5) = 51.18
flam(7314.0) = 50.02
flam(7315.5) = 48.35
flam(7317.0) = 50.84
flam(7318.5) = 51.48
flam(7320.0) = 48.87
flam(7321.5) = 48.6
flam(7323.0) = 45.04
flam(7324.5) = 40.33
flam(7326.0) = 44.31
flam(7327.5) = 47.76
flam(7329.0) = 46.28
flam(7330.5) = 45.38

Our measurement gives 1.29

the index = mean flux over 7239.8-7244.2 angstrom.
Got 46.3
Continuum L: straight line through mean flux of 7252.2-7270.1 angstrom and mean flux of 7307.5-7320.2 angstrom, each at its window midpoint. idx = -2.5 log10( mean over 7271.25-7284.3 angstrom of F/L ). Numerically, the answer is 0.06 mag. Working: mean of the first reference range 46.7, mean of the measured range 45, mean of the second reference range 49.4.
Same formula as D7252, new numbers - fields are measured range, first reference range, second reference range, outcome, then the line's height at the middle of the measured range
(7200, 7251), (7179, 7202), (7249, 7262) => -2.3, 44.3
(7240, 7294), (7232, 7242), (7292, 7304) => 4.1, 49.5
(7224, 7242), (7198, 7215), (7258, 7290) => -1.6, 45.2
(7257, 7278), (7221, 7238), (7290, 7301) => 0.9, 48.7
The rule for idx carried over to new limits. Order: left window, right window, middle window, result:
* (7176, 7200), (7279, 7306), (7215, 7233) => -0.04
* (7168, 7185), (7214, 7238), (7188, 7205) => 0.05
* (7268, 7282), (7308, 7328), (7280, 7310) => -0.01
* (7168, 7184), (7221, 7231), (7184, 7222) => 0.05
